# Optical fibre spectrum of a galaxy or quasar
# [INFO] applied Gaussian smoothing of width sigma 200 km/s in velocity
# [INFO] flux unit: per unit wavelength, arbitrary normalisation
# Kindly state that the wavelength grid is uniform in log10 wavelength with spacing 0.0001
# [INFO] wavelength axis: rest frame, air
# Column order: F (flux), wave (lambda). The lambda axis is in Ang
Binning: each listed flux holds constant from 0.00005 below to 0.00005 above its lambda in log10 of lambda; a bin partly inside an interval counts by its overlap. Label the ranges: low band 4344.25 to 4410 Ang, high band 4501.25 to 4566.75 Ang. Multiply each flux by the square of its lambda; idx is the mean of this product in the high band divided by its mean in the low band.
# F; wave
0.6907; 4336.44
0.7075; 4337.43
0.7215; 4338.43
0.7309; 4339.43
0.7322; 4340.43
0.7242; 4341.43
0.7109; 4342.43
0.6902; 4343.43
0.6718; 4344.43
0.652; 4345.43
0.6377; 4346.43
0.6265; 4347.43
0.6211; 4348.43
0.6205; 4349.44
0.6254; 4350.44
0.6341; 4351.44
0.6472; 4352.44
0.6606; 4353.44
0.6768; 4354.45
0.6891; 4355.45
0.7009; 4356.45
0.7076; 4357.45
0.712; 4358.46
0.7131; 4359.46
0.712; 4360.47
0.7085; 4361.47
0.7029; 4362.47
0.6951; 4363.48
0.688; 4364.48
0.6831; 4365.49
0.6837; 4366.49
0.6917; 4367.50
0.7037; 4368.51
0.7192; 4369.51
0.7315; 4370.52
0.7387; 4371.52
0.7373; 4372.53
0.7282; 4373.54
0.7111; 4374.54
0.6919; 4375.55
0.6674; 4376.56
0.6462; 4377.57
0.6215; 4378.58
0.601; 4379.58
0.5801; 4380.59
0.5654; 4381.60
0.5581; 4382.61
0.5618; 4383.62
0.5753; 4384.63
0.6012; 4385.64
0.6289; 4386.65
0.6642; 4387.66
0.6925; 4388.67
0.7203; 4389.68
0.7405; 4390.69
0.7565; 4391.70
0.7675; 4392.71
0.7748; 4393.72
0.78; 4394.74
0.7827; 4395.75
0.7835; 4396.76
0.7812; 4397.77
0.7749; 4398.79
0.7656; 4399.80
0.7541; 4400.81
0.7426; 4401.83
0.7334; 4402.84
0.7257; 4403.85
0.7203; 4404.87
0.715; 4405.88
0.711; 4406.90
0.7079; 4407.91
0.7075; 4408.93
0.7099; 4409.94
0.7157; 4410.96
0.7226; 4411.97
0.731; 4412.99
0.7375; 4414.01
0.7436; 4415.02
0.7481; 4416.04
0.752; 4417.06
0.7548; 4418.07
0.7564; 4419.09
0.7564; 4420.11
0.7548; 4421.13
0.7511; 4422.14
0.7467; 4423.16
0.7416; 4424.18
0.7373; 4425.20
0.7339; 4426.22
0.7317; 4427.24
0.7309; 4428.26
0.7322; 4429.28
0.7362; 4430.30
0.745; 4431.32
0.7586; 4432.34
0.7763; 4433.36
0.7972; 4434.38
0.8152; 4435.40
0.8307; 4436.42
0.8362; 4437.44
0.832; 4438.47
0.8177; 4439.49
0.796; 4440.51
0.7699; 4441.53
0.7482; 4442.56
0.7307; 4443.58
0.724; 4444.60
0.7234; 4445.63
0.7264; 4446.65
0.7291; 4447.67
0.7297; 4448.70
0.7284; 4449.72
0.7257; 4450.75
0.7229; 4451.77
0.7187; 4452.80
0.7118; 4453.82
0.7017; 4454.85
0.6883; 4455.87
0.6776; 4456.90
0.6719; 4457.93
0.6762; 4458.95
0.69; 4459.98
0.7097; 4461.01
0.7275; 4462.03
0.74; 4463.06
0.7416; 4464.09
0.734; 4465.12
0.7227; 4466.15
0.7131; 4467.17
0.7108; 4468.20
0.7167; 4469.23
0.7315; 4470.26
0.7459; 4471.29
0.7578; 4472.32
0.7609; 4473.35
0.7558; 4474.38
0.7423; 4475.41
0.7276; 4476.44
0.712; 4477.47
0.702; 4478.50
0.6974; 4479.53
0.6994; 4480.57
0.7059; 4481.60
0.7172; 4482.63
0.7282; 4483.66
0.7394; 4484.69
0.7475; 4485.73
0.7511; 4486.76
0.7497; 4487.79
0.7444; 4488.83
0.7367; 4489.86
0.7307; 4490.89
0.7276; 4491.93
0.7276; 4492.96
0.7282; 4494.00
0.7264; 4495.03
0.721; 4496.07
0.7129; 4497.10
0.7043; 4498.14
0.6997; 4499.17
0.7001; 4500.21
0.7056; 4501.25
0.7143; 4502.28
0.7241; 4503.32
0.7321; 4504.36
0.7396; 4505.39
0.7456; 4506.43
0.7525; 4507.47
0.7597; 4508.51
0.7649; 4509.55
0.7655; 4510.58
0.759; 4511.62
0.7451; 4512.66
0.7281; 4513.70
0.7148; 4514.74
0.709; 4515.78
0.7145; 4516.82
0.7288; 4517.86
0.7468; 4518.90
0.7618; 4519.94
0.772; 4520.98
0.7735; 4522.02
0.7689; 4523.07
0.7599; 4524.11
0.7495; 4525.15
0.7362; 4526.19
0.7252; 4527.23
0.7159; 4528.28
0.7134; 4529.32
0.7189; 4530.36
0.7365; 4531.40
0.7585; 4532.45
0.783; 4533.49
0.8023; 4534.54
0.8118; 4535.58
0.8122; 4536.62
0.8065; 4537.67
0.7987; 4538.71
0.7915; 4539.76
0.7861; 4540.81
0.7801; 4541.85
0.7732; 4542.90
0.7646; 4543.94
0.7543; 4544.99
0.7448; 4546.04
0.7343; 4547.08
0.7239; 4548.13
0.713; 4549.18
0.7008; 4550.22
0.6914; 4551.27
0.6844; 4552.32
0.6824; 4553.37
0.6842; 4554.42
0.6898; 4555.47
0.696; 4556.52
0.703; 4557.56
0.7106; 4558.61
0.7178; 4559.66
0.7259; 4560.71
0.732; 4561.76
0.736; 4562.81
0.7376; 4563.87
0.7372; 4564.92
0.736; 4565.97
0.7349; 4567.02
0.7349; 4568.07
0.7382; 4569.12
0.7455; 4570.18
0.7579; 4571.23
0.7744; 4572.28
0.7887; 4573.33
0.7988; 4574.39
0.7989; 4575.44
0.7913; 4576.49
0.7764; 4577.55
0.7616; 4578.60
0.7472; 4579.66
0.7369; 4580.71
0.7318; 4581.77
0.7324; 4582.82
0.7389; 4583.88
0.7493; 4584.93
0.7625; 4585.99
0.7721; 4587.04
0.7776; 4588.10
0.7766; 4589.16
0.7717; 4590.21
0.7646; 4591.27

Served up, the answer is 1.15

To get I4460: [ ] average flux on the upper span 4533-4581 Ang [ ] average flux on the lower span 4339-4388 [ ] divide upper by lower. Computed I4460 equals 1.1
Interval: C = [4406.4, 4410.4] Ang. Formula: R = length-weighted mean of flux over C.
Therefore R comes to 0.71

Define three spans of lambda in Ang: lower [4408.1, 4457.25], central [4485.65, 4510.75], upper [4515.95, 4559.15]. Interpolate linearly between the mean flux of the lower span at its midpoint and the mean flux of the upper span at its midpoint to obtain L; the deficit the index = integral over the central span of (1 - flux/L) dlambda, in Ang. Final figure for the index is 0.4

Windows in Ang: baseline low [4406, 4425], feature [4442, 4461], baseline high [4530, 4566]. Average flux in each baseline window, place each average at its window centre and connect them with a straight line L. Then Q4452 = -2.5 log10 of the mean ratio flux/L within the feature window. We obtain 0.04 mag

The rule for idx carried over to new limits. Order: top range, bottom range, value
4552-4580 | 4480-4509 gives 1.05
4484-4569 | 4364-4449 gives 1.08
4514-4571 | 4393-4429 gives 1.06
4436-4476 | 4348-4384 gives 1.14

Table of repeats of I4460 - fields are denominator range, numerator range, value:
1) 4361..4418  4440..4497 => 1.03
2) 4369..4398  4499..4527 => 1.08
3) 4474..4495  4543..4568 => 0.99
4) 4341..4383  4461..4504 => 1.08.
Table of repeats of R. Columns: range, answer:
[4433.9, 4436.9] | 0.815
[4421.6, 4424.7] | 0.747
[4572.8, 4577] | 0.795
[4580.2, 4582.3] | 0.734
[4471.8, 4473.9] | 0.759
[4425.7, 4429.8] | 0.732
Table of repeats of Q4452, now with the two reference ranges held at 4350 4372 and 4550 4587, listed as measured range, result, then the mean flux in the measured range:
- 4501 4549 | -0.04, 0.752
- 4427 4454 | -0.07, 0.757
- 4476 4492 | -0.01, 0.726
